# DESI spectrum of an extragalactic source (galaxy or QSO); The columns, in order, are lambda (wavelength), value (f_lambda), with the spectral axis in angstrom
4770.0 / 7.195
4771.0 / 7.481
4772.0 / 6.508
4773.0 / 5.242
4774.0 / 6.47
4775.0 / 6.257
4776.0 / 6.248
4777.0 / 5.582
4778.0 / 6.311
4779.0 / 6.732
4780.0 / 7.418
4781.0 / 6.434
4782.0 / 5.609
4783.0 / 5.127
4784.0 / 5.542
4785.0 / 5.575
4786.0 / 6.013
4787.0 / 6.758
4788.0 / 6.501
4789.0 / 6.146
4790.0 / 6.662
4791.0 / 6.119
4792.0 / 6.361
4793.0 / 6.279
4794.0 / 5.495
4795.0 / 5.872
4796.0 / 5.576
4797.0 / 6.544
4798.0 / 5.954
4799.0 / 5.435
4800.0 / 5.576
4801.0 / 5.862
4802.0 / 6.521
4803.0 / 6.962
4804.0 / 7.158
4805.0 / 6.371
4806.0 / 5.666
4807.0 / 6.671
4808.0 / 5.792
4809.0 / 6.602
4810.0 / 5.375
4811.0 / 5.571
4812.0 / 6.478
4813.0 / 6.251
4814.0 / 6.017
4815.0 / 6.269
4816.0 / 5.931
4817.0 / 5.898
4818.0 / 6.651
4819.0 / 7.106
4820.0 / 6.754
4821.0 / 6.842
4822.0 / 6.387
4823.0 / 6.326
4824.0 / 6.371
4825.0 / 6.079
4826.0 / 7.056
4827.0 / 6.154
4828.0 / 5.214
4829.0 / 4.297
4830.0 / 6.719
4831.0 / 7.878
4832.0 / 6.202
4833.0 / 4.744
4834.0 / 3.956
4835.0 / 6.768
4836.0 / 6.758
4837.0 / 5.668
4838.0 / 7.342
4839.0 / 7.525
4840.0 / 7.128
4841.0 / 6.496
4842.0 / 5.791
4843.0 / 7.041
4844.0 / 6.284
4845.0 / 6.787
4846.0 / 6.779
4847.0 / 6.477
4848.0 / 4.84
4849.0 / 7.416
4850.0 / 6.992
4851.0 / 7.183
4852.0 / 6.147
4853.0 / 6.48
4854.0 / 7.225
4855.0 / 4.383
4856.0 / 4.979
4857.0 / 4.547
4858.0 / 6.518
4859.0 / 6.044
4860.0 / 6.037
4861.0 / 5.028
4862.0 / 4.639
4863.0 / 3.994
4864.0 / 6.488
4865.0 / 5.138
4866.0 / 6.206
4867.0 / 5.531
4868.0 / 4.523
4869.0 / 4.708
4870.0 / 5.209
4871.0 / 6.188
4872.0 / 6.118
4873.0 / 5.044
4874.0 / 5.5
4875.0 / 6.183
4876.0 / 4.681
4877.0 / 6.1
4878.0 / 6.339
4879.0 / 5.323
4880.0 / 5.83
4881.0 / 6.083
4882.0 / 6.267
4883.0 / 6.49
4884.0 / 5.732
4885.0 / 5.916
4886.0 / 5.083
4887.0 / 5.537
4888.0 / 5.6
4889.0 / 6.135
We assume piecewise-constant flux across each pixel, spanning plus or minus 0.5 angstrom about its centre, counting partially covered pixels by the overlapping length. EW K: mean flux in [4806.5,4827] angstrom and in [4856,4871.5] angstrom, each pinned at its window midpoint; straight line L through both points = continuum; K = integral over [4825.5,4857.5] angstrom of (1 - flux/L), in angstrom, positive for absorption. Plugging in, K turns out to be -2.3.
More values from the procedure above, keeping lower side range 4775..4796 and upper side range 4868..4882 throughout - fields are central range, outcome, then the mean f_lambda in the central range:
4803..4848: -3.1 angstrom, 6.3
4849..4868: -0.2 angstrom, 5.76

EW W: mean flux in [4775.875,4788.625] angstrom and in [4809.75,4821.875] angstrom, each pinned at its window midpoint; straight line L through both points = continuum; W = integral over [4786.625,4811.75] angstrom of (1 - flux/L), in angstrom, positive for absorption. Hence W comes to 0.2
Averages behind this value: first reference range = 6.14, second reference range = 6.28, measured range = 6.15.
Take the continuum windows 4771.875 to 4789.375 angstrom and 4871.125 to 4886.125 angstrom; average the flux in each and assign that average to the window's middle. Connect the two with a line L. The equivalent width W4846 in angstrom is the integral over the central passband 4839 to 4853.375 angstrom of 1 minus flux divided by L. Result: -1.7 angstrom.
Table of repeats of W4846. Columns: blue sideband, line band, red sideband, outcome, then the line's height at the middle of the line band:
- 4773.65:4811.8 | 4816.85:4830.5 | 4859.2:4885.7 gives -0.83 angstrom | 5.92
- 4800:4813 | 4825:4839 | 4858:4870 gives -0.66 angstrom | 5.84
